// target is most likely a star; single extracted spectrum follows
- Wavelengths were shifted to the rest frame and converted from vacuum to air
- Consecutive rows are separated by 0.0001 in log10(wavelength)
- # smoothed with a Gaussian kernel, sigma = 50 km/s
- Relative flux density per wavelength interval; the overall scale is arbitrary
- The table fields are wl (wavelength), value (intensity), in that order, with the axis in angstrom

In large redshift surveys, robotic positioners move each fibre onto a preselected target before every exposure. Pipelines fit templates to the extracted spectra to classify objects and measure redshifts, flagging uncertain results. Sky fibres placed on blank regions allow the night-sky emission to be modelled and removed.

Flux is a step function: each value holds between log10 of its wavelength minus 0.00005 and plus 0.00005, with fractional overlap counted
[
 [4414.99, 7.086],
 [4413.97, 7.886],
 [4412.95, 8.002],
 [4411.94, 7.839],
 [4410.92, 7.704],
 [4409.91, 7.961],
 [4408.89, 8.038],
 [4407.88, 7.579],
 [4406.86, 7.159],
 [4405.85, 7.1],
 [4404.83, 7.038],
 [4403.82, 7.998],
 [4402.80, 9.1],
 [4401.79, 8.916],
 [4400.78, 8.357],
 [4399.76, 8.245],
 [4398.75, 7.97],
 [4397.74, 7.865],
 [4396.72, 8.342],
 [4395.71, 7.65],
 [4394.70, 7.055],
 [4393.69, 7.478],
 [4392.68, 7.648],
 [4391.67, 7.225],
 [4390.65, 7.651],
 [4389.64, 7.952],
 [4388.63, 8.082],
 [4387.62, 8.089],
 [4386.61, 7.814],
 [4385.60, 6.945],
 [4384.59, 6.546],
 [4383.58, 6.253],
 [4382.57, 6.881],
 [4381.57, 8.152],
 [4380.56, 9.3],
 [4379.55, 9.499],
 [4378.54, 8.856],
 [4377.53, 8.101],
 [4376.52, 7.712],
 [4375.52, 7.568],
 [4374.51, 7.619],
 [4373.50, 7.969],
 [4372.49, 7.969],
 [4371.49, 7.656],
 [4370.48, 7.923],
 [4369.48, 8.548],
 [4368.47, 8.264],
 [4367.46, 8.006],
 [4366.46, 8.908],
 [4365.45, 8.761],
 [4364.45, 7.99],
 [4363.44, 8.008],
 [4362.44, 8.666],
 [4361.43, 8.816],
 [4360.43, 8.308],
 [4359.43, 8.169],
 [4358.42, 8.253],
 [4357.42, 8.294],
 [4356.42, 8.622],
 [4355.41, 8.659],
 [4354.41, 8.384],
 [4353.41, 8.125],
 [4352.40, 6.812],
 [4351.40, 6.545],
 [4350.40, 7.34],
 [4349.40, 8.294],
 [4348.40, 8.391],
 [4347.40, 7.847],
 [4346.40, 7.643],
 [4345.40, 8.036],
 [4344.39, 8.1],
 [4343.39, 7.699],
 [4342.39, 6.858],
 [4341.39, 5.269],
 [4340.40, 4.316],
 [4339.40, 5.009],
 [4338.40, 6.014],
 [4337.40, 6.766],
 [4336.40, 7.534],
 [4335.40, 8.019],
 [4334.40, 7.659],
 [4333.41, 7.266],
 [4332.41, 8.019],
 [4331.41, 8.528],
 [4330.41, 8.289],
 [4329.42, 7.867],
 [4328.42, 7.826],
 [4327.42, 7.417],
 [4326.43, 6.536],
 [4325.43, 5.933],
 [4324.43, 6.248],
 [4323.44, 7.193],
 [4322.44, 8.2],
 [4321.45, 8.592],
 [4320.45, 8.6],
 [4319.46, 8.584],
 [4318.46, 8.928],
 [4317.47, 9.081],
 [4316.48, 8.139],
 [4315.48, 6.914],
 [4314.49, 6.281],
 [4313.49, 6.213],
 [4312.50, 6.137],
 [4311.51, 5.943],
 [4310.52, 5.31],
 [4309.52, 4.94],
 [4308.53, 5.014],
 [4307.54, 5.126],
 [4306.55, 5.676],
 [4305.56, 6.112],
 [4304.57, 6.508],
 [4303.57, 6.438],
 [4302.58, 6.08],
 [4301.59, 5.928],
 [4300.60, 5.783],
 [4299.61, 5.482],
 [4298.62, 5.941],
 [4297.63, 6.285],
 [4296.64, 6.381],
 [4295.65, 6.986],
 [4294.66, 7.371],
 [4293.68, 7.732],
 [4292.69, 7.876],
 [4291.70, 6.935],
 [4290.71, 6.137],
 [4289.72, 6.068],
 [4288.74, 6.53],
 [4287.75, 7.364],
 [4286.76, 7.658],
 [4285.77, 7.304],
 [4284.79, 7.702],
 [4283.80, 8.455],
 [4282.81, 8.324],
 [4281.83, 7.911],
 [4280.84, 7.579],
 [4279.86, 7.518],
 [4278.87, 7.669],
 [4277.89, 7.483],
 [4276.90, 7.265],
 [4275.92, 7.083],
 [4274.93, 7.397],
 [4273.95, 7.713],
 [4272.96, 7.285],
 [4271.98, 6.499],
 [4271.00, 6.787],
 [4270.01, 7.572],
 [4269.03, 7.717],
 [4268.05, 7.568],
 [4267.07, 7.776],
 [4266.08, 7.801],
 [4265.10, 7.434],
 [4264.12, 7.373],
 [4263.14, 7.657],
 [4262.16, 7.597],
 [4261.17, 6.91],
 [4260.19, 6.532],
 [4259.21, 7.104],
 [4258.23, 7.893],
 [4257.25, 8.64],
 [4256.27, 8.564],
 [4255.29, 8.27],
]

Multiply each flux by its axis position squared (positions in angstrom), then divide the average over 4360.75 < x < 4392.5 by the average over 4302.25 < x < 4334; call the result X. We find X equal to 1.17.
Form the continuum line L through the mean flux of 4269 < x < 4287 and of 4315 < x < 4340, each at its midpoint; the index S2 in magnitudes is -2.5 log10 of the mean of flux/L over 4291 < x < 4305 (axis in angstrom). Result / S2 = 0.15 mag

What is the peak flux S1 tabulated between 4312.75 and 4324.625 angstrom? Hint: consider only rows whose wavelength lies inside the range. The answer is 9.081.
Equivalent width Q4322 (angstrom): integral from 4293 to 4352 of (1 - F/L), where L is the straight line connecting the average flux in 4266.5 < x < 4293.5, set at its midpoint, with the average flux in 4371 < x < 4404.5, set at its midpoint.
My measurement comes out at 5.02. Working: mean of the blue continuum 7.38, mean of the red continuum 7.89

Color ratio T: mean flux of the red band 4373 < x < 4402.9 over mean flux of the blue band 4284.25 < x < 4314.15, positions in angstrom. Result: 1.24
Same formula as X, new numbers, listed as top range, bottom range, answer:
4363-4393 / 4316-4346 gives 1.09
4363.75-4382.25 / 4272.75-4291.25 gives 1.16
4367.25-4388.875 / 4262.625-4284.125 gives 1.10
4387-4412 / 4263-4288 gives 1.10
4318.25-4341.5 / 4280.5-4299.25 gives 1.04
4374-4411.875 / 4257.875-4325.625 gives 1.16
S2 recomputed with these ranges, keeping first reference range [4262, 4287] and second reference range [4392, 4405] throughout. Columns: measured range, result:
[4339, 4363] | 0.03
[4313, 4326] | 0.02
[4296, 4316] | 0.28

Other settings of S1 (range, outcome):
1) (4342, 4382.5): 9.499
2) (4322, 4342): 8.528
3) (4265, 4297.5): 8.455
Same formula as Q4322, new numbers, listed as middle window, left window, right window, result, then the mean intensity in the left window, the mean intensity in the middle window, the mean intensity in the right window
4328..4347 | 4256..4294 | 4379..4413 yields 1.1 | 7.44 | 7.2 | 7.81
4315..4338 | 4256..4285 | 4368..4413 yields -0.1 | 7.55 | 7.74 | 7.86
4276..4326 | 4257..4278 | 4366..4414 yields 4.1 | 7.4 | 6.92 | 7.88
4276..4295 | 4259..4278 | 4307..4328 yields -0.6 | 7.33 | 7.41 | 6.92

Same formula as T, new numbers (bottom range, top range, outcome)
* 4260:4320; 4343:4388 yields 1.15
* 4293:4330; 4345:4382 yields 1.21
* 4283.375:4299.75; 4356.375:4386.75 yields 1.16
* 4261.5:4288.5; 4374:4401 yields 1.04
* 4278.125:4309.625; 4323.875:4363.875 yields 1.11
